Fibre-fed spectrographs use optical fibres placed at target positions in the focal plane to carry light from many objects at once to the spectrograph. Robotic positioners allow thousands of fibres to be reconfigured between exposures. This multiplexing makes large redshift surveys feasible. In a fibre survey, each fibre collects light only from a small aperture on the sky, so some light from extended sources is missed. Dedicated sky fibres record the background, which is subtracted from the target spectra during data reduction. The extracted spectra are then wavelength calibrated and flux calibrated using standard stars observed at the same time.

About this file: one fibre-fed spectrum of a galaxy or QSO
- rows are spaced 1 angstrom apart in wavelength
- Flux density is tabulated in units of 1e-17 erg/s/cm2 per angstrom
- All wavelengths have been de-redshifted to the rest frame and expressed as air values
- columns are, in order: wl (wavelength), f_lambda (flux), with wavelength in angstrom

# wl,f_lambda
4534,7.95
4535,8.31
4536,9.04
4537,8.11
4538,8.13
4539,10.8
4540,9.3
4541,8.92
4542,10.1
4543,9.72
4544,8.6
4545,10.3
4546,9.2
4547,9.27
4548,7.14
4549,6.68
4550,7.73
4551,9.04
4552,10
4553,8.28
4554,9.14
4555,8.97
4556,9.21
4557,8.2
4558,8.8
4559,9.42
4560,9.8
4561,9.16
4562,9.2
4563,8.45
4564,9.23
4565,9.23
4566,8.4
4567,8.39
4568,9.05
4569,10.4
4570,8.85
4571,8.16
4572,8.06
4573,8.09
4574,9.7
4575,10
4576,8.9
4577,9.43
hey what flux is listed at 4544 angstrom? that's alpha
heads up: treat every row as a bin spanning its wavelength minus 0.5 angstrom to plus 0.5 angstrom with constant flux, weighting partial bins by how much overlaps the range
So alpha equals 8.6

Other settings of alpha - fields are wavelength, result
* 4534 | 7.95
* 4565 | 9.23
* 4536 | 9.04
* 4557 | 8.2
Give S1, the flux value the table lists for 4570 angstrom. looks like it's 8.85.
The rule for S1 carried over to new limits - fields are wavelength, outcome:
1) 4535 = 8.31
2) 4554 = 9.14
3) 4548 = 7.14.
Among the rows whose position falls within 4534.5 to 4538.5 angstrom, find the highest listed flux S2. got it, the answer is 9.04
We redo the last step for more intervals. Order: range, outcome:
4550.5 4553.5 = 10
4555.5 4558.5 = 9.21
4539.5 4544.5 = 10.1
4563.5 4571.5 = 10.4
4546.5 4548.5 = 9.27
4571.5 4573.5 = 8.09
